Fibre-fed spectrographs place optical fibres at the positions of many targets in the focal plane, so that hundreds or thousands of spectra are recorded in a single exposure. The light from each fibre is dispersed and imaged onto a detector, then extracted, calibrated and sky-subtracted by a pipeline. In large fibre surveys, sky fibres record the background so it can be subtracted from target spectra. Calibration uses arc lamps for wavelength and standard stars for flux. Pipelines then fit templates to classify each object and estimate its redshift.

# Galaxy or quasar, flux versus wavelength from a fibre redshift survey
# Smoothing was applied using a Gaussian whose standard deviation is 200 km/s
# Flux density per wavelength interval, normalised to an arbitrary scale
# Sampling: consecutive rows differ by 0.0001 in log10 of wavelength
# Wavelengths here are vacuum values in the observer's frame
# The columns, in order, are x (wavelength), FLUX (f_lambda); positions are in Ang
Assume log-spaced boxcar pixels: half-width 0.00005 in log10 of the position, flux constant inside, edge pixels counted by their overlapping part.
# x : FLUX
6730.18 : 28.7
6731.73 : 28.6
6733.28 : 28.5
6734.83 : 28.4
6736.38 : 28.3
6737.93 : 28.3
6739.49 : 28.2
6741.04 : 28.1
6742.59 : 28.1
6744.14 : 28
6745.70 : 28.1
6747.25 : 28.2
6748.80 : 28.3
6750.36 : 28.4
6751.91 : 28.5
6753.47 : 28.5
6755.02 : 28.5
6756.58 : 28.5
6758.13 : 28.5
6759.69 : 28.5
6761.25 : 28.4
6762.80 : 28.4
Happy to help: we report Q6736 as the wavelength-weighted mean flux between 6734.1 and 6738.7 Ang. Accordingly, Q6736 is 28.3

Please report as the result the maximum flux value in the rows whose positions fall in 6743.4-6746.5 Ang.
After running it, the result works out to 28.1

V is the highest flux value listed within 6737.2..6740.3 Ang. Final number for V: 28.3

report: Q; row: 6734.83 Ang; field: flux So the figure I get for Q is 28.4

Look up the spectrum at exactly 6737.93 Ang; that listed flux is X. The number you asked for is 28.3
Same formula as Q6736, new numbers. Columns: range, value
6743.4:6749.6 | 28.1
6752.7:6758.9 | 28.5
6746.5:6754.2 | 28.4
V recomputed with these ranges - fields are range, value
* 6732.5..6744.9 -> 28.5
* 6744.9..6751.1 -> 28.4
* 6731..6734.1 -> 28.6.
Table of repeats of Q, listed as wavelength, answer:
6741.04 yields 28.1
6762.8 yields 28.4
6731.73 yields 28.6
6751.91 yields 28.5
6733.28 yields 28.5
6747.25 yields 28.2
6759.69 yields 28.5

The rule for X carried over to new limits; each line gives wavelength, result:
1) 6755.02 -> 28.5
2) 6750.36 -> 28.4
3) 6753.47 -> 28.5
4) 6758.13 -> 28.5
